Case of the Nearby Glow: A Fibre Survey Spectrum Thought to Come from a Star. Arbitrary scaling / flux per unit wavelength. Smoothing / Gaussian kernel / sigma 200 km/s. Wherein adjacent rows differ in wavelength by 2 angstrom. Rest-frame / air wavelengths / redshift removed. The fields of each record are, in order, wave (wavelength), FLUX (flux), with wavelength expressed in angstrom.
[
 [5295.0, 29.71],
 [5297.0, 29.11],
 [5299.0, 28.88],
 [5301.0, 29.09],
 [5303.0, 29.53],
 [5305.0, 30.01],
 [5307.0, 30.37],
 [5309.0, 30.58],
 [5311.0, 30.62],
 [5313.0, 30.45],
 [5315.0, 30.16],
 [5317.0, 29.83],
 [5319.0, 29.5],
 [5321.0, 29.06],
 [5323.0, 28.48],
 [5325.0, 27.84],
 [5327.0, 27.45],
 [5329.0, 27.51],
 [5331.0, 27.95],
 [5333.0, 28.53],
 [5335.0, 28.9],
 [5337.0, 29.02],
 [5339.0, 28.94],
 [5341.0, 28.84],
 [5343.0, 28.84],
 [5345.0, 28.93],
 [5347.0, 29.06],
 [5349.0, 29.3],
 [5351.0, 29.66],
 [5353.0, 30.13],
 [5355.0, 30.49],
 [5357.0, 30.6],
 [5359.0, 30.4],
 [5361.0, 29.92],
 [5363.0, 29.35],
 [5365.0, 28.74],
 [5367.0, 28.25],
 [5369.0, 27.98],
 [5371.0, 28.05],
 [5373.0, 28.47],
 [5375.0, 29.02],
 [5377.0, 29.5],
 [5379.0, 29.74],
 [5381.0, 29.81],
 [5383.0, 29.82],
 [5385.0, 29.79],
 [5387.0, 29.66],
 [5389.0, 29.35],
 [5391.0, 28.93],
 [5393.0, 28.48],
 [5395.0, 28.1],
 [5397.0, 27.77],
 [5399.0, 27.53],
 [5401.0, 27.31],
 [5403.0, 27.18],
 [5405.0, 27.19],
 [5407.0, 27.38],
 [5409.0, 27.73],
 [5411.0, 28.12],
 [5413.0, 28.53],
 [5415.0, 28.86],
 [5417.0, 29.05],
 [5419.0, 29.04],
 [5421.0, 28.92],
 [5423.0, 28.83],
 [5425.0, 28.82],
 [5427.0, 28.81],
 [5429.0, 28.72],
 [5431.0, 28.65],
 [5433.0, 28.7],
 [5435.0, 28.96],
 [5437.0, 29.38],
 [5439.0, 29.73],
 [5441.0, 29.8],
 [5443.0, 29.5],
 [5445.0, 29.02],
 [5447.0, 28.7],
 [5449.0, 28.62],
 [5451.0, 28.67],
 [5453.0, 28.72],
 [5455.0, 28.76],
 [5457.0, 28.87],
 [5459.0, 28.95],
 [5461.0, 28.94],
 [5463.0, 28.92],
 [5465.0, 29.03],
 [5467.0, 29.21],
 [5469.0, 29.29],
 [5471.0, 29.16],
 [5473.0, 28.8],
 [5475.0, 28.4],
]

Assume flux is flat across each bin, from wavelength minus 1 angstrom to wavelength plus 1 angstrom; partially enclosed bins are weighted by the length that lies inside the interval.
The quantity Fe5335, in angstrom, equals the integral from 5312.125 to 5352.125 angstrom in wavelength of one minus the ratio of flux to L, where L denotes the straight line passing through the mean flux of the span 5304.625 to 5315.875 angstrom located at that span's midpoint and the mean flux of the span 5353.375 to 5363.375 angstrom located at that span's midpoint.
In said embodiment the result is 1.8 angstrom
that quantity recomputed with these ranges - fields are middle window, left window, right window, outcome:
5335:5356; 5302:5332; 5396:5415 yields -0.4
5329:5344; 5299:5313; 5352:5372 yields 0.5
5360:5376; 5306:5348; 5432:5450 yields 0.2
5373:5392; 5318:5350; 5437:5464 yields -0.4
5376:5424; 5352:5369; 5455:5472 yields 1.3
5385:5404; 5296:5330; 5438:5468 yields 0.5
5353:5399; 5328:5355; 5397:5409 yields -1.8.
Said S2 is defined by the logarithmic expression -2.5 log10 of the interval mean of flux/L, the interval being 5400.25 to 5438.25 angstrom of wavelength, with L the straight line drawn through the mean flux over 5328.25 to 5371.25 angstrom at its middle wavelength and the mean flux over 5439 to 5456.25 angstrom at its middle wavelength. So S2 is 0.02 mag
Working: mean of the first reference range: 29.1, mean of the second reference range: 29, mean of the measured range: 28.4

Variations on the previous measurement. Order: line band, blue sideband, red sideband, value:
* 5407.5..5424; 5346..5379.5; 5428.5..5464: 0.02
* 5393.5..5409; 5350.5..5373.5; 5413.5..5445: 0.06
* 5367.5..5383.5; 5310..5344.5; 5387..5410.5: -0.03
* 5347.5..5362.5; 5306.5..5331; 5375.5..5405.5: -0.04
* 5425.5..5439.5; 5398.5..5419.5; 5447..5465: -0.02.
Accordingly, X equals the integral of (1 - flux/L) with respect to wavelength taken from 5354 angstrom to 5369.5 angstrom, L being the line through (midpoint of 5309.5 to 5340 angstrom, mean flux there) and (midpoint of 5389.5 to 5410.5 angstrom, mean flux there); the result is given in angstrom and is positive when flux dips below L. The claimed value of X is -0.61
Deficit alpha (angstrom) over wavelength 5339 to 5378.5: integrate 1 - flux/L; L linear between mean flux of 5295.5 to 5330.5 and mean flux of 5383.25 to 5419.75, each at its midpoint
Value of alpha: -0.6 angstrom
